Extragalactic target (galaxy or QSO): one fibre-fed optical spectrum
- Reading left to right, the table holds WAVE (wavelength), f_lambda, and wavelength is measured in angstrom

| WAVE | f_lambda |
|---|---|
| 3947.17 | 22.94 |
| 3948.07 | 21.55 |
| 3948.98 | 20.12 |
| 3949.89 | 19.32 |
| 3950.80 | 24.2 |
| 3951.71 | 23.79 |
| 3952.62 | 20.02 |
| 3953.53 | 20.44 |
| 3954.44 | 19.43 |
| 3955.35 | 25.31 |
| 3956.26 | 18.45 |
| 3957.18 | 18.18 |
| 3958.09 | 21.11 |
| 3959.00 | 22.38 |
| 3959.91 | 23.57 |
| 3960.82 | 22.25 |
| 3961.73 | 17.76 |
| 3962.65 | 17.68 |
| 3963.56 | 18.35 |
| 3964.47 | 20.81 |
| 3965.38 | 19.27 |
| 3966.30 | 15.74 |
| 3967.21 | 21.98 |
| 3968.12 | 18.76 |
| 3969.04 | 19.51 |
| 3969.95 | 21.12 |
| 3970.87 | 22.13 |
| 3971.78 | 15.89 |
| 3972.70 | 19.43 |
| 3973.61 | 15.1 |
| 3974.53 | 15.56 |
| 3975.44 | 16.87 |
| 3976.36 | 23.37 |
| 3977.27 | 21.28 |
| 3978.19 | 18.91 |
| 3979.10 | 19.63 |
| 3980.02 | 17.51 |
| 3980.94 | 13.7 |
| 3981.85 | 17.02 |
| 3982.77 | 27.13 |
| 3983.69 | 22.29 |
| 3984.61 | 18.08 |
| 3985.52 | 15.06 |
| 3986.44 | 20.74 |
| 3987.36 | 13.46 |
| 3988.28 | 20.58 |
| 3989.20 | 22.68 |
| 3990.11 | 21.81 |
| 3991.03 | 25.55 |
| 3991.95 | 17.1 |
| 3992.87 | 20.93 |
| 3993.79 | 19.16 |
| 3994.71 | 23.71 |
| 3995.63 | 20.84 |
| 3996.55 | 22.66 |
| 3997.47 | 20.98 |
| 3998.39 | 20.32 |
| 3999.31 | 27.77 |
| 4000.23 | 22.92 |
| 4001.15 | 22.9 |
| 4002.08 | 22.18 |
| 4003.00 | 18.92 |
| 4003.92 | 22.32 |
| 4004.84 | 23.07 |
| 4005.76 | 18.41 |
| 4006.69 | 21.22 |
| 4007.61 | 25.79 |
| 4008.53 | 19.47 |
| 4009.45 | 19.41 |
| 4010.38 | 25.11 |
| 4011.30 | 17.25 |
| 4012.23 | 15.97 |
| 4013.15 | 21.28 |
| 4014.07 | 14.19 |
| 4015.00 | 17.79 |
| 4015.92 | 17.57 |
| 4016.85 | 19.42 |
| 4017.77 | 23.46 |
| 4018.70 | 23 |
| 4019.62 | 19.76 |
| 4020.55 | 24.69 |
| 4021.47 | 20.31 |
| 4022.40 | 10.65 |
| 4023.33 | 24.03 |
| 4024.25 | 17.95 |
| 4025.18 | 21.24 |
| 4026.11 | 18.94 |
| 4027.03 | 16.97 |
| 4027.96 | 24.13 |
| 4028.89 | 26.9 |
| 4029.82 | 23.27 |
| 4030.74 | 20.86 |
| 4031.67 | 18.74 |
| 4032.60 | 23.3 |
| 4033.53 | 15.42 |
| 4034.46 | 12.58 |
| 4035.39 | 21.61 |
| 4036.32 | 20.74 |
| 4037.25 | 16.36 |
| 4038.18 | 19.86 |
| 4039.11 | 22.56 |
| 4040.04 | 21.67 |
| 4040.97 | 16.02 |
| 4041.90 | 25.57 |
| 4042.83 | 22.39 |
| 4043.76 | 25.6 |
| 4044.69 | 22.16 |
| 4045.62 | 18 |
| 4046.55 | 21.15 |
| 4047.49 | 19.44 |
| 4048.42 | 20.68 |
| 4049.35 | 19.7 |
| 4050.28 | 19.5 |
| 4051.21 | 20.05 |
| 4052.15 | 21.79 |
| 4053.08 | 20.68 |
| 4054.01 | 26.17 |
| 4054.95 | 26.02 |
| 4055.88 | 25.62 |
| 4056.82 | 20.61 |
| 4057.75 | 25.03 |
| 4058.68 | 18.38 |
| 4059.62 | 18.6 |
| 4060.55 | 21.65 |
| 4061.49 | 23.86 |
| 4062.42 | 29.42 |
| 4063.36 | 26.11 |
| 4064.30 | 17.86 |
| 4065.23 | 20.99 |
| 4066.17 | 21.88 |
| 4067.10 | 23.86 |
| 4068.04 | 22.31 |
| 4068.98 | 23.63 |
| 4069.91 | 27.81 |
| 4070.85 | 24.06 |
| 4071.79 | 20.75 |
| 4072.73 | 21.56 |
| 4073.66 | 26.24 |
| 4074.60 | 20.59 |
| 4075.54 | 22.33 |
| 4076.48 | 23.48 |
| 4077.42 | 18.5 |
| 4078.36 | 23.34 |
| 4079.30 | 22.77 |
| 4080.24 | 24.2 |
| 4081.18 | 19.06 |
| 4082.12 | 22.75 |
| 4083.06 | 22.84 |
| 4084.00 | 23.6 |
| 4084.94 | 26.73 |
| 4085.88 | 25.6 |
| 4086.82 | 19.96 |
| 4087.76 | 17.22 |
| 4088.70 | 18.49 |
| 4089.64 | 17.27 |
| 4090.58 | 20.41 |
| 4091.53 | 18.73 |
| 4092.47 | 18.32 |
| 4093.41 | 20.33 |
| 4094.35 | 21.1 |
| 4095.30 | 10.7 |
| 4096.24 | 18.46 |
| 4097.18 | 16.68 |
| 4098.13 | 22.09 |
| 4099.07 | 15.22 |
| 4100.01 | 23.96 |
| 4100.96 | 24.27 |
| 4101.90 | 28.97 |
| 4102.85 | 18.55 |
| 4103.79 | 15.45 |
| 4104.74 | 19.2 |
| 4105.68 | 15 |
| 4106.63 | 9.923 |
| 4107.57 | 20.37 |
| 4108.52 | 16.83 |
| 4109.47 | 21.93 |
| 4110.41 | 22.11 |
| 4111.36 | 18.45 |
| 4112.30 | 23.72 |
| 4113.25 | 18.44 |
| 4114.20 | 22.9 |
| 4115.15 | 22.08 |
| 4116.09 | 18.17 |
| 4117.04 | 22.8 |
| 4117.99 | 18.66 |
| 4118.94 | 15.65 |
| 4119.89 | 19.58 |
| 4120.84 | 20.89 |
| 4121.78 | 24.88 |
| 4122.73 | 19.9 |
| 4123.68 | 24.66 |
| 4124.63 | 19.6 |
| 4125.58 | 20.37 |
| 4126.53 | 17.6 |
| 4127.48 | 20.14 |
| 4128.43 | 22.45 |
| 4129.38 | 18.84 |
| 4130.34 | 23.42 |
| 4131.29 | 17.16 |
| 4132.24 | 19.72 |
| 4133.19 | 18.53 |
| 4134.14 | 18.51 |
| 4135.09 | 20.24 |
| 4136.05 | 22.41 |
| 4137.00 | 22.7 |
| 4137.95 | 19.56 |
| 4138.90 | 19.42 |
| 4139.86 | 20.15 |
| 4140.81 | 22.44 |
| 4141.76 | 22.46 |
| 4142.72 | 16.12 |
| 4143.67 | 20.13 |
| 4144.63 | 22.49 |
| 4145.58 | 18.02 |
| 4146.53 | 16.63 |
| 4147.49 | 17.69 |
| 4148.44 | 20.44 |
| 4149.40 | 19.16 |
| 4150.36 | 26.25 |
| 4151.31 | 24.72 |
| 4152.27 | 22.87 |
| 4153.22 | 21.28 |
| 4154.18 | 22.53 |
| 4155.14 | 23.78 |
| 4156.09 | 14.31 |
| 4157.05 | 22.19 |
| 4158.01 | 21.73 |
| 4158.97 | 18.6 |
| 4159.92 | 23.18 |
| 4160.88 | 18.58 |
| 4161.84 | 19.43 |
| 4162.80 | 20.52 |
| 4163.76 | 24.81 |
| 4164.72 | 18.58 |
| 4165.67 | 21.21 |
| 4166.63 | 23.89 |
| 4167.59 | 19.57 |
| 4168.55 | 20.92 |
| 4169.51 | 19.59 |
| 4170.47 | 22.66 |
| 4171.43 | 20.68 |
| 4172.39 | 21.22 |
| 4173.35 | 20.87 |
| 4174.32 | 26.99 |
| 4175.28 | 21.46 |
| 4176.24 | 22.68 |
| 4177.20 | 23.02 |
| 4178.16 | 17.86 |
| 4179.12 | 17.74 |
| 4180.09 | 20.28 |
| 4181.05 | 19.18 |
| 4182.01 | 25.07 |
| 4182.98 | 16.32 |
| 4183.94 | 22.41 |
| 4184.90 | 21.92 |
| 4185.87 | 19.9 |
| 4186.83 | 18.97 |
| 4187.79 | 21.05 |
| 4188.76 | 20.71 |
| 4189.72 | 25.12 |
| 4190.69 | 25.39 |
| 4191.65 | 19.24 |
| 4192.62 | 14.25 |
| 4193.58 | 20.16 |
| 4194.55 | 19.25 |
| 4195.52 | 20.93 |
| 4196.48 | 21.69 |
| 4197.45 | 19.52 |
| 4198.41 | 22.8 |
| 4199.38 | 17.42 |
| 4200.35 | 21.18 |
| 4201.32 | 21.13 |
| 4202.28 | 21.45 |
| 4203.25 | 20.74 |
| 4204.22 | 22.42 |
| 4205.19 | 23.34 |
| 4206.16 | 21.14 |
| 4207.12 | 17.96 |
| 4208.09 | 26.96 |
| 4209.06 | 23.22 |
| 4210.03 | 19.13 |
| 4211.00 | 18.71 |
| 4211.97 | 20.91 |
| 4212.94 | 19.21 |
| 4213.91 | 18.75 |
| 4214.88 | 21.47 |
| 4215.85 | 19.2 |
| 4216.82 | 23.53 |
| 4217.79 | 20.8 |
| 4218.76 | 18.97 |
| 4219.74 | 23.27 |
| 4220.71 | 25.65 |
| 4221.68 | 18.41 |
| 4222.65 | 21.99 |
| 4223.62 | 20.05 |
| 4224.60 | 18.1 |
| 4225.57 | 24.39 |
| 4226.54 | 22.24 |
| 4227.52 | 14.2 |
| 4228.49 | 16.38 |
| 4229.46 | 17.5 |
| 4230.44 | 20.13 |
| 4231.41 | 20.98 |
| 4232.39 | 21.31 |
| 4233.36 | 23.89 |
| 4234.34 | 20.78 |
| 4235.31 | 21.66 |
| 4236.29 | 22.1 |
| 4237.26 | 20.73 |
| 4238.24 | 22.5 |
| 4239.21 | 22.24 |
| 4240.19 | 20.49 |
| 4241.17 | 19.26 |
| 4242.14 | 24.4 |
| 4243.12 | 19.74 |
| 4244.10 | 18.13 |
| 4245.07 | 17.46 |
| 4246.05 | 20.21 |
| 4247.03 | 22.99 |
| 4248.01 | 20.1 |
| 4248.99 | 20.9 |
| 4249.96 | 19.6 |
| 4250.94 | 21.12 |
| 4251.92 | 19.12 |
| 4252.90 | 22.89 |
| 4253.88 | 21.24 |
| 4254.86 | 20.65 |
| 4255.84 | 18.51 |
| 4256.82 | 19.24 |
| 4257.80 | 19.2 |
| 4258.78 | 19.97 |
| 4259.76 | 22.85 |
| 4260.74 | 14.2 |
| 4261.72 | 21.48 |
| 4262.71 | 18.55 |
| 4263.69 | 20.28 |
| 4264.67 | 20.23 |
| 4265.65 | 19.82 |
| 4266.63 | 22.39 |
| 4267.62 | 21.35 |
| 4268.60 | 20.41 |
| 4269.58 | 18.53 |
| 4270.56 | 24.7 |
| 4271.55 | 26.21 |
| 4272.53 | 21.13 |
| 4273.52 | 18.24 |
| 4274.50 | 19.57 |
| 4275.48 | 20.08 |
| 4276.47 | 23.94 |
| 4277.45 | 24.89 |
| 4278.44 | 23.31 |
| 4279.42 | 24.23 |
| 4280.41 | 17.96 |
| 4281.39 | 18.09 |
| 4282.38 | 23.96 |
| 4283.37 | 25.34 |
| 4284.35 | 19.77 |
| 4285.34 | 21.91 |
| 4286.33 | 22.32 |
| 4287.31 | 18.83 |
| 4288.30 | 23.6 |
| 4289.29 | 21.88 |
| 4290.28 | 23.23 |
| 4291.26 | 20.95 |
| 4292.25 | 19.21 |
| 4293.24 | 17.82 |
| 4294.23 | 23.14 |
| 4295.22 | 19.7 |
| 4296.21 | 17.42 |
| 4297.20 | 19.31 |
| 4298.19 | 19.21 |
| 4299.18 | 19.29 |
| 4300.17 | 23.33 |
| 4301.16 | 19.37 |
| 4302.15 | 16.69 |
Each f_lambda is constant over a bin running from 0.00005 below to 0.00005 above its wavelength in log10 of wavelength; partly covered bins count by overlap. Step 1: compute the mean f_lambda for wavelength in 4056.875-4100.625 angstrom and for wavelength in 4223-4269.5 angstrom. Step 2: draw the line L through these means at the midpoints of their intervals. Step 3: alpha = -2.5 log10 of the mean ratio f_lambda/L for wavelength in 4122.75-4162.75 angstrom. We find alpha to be 0.03 mag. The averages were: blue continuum 21.5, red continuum 20.3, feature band 20.5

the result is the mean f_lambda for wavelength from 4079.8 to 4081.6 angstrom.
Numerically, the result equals 21.7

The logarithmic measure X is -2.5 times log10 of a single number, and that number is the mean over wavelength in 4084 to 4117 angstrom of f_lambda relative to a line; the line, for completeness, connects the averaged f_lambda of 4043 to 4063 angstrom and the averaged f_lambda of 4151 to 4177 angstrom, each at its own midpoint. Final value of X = 0.11 mag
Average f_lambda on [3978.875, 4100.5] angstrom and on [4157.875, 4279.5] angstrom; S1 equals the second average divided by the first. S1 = 1.0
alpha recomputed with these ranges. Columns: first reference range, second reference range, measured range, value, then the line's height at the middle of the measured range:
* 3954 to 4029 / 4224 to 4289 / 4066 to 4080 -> -0.13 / 20.4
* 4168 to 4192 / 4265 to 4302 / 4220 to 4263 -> 0.04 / 21.2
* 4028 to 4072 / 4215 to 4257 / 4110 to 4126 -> 0.03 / 21.4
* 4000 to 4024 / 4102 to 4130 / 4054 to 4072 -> -0.16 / 20.1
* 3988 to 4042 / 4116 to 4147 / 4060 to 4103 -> -0.07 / 20.4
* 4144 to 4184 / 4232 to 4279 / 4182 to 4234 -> 0.01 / 20.9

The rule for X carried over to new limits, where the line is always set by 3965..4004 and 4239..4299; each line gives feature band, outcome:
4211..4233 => 0.02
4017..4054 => -0.02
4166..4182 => -0.04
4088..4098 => 0.12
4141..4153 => -0.01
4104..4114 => 0.10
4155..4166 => 0.00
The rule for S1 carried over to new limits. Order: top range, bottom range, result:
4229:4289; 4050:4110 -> 0.99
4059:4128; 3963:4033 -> 1.03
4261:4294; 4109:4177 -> 1.02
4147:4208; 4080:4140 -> 1.05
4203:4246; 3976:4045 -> 1.01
